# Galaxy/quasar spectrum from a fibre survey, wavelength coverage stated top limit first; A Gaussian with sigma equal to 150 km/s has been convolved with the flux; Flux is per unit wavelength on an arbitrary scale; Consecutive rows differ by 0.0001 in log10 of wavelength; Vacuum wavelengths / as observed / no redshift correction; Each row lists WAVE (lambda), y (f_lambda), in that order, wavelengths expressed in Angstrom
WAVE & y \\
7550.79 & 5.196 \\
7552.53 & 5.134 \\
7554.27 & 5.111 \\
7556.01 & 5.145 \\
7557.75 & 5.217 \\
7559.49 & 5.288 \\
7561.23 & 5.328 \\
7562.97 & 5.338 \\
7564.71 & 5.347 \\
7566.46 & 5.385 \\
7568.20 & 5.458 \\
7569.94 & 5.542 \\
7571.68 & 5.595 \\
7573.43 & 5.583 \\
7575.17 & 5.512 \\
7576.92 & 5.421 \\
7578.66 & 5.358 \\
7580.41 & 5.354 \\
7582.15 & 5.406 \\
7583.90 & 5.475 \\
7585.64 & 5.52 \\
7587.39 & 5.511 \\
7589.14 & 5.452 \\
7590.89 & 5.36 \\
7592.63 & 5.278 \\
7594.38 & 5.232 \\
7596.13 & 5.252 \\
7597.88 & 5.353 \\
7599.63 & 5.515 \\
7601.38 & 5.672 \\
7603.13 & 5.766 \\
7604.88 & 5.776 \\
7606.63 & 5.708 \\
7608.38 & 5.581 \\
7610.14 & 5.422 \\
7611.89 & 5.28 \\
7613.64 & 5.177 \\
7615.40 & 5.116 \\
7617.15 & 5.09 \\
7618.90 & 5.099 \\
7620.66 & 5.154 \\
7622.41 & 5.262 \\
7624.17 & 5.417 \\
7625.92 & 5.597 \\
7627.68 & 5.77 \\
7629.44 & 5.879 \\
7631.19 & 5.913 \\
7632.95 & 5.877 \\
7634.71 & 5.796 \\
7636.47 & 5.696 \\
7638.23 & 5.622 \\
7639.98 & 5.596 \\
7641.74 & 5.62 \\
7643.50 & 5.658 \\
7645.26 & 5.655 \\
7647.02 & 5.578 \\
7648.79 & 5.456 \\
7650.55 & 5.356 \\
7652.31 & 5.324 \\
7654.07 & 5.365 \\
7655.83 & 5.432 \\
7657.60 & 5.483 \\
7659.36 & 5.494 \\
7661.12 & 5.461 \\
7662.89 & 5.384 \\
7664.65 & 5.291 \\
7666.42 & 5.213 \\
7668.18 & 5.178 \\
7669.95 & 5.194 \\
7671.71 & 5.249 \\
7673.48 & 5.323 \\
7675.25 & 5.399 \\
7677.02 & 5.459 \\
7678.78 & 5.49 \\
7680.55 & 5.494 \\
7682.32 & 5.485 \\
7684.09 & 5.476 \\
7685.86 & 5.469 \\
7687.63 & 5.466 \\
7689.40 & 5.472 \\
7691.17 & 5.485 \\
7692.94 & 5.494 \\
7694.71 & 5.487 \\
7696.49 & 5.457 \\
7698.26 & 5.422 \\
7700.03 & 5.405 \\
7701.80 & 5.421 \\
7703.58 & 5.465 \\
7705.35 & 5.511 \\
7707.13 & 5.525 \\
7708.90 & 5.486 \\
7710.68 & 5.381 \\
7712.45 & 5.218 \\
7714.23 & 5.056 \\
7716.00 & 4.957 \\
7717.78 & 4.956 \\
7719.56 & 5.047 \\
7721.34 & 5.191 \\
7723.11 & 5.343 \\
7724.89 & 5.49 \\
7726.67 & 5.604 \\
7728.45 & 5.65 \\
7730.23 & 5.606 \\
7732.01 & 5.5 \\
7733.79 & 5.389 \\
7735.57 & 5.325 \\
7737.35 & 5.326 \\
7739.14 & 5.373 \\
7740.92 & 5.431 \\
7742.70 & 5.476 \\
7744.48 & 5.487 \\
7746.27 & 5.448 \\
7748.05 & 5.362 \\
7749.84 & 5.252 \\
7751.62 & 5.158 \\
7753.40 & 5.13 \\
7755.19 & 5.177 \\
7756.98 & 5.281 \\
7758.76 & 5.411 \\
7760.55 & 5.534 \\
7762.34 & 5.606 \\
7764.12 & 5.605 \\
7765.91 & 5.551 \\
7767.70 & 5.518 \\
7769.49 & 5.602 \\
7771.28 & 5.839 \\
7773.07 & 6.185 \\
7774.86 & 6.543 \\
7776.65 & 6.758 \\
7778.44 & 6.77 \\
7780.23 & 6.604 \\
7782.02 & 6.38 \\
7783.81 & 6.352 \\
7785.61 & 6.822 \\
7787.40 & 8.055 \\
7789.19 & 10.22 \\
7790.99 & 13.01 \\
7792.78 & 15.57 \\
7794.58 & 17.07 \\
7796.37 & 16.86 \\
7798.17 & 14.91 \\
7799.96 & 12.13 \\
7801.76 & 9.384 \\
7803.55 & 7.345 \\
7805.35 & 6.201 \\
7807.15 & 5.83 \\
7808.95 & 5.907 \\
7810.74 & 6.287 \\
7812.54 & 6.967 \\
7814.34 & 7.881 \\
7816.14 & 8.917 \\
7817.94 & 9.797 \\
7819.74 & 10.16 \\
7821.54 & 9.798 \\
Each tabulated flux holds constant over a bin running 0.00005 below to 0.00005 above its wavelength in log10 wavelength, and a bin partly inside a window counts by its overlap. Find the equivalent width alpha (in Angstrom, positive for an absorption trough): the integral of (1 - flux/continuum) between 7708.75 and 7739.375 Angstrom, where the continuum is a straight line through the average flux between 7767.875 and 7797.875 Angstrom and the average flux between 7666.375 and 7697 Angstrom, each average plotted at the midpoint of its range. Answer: 7.1 Angstrom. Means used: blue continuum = 5.41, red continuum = 9.08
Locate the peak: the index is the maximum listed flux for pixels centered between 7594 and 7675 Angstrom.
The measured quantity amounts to 5.913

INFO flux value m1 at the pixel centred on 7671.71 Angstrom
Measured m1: 5.249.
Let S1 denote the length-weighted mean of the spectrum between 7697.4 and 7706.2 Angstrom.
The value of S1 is 5.45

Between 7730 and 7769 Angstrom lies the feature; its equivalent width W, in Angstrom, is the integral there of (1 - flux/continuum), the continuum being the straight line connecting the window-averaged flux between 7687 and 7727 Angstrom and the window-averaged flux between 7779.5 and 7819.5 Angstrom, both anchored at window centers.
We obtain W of 9.83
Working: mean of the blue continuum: 5.36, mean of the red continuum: 9.5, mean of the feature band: 5.41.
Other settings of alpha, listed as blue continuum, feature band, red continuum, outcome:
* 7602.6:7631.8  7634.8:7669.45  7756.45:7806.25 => 3.42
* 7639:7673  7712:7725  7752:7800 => 3.18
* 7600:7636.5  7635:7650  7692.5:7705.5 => -0.30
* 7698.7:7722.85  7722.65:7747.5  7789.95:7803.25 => 7.04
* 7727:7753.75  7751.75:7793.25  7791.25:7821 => 5.38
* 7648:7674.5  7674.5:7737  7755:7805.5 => 9.87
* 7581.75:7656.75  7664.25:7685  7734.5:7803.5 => 2.88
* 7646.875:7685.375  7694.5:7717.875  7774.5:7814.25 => 4.33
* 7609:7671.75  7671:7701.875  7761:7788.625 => 1.63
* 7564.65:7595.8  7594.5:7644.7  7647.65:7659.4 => -0.92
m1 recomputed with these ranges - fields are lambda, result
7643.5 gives 5.658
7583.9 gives 5.475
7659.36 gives 5.494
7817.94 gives 9.797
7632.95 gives 5.877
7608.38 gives 5.581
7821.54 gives 9.798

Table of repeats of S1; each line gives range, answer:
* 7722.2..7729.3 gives 5.52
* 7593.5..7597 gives 5.24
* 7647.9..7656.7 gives 5.39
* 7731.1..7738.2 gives 5.39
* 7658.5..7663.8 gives 5.45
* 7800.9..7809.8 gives 6.93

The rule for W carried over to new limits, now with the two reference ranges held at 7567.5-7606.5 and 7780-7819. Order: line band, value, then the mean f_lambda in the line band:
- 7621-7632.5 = 1.1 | 5.63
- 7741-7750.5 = 3.5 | 5.41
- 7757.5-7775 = 6.3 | 5.7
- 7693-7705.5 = 3.6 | 5.45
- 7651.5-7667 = 3.3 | 5.39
